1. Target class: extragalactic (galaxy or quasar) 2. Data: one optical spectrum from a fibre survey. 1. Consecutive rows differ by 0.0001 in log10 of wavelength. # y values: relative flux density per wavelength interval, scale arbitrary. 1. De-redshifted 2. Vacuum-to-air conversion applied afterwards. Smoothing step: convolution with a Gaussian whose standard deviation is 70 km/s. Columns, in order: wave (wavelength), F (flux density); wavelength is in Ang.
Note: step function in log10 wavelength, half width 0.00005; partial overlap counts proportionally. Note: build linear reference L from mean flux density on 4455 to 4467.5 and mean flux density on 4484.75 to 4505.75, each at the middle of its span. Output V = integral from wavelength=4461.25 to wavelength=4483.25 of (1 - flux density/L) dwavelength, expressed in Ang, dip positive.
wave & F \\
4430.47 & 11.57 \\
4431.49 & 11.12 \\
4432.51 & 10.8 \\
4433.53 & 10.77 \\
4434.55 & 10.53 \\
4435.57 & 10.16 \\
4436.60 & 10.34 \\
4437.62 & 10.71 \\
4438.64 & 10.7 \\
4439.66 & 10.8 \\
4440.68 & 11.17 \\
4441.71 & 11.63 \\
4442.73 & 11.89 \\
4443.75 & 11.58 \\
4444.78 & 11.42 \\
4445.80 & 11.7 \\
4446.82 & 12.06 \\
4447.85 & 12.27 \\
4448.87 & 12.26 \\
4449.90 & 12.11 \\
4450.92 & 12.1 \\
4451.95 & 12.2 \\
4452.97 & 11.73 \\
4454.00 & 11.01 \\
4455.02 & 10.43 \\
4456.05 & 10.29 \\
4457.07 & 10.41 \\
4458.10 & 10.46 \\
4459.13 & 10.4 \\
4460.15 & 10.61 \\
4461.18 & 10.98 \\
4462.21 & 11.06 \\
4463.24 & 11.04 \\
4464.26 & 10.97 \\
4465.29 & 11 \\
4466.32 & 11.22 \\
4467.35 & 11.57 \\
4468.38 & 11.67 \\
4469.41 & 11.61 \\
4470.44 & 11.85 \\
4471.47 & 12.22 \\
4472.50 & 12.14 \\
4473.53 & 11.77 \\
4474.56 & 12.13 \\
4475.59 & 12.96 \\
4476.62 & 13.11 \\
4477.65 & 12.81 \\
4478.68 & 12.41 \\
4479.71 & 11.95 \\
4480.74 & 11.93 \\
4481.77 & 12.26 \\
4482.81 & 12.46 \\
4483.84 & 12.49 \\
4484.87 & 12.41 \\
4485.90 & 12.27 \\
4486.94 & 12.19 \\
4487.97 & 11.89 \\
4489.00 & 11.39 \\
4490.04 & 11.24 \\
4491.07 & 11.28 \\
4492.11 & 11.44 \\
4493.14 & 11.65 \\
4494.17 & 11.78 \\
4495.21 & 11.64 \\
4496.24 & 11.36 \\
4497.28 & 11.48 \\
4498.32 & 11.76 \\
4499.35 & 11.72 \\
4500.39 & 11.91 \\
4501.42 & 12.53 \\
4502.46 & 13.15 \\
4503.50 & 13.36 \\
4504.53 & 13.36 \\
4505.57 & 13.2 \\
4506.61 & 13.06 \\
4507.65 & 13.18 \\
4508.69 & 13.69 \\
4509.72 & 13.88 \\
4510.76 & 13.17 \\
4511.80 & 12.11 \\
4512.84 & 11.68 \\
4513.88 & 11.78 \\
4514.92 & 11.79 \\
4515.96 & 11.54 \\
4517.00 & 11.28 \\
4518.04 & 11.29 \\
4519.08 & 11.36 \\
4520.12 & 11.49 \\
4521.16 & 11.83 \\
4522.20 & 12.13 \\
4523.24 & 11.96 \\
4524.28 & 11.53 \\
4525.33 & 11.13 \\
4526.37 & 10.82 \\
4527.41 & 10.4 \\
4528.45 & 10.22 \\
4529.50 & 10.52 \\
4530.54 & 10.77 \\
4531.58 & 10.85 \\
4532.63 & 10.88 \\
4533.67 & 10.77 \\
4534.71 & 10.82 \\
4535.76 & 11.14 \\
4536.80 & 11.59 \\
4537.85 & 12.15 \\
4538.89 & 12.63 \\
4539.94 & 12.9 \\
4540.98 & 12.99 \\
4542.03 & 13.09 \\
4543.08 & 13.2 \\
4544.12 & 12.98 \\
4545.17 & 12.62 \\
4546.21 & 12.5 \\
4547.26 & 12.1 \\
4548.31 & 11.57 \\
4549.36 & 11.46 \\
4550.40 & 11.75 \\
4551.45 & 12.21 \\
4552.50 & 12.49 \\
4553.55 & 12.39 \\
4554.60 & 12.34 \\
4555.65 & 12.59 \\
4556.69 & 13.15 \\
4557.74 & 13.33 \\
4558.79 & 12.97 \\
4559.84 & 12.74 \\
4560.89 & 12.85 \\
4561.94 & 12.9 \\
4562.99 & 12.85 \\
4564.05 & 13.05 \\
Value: -1.4 Ang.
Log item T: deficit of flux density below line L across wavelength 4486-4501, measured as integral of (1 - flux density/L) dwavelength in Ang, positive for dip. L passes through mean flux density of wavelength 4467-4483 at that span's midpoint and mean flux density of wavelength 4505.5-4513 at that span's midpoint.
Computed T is 1.2 Ang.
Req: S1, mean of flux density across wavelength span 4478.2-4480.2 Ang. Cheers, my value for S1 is 12.2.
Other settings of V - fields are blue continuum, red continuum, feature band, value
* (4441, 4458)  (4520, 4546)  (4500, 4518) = -1.5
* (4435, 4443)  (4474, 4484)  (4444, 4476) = 0.6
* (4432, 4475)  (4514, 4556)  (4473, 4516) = -2.8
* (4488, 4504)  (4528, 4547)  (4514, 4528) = 0.5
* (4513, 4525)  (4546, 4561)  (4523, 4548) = 0.7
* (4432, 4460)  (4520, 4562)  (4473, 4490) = -1.2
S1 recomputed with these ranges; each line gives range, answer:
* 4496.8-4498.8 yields 11.6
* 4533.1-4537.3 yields 11.1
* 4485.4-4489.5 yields 11.9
